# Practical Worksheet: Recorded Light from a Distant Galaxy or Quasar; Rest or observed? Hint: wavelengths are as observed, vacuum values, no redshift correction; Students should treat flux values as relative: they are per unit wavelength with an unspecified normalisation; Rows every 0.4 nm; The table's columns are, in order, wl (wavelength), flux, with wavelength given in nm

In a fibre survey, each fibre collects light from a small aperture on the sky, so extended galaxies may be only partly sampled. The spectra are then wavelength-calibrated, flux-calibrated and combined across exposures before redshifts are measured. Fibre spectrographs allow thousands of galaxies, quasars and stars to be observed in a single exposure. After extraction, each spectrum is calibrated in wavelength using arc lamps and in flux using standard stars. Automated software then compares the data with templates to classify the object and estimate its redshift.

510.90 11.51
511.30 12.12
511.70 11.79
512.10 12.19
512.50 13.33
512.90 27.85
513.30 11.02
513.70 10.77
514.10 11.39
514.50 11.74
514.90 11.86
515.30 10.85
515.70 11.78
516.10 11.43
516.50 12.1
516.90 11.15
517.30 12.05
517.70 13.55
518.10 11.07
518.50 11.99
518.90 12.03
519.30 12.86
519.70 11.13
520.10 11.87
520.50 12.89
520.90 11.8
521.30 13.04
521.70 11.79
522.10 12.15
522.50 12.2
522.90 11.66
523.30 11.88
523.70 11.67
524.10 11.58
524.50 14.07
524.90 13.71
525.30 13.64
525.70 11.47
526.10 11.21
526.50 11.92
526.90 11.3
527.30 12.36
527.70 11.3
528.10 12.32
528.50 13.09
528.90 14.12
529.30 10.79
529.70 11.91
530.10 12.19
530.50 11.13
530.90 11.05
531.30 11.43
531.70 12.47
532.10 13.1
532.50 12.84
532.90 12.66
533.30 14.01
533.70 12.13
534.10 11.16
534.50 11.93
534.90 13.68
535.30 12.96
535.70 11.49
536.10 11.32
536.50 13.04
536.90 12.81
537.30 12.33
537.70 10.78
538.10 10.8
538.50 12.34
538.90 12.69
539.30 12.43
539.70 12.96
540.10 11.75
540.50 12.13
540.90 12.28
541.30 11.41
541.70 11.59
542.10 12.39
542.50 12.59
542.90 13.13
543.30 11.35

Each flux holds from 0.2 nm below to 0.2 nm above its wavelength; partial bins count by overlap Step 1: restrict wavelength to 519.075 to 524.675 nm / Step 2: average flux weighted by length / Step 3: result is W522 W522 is 12.2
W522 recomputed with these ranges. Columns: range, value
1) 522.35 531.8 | 12.1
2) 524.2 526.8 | 12.6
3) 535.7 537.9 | 12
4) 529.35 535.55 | 12.3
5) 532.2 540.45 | 12.3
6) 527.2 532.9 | 12.2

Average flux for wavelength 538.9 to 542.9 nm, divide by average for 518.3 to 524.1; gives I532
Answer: 1.0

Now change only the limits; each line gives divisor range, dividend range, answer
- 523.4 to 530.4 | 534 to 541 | 0.99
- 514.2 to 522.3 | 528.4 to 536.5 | 1.03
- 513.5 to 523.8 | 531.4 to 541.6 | 1.03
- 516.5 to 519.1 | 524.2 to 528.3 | 1.03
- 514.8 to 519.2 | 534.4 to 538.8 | 1.03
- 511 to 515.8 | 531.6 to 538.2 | 0.95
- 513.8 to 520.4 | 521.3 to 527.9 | 1.03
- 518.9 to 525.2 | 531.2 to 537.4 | 1.01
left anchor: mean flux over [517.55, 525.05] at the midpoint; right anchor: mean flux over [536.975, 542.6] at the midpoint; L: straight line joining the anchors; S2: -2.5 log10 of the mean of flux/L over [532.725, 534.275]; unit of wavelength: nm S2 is -0.035 mag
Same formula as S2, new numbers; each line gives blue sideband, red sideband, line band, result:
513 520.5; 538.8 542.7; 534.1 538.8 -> 0.005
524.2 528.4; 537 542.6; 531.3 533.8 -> -0.051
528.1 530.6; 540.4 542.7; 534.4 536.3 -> -0.012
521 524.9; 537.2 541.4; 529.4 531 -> 0.056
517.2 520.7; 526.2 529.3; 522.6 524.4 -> 0.030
